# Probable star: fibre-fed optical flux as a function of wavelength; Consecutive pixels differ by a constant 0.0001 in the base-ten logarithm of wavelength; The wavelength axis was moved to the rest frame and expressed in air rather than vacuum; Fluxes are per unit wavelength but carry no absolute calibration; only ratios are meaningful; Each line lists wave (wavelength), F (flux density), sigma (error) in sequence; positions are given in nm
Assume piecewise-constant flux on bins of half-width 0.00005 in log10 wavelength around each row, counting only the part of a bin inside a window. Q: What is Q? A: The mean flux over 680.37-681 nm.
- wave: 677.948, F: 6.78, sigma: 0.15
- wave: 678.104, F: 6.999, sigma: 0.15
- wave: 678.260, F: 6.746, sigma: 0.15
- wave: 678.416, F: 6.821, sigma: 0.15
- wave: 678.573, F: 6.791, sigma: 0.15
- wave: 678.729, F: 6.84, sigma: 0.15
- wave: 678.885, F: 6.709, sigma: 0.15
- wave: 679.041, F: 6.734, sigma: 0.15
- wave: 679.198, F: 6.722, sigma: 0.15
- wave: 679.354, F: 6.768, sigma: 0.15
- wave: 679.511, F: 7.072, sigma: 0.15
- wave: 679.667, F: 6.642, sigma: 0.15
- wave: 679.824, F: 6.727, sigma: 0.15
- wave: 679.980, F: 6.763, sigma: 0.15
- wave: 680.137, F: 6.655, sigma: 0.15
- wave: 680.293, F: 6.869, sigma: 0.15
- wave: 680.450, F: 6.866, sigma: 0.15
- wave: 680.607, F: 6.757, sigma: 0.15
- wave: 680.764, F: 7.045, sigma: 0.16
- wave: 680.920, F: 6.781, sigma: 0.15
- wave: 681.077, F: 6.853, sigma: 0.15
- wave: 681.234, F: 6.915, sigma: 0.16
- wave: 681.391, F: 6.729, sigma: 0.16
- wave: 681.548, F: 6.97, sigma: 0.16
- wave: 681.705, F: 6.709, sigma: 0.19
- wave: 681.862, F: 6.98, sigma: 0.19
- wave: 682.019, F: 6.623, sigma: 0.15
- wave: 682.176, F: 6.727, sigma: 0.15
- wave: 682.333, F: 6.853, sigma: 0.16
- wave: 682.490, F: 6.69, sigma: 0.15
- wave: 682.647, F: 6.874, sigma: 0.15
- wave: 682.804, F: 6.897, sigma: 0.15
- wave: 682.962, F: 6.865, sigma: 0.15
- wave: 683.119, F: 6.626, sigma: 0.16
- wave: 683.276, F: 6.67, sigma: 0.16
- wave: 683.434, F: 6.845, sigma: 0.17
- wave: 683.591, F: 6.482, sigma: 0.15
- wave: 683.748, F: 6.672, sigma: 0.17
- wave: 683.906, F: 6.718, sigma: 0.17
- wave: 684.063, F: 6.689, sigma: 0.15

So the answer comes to 6.86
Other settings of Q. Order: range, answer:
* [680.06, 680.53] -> 6.8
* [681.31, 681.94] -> 6.84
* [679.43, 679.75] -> 6.84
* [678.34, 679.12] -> 6.77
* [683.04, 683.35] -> 6.66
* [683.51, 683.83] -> 6.59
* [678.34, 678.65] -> 6.79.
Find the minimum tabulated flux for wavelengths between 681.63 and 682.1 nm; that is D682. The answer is 6.623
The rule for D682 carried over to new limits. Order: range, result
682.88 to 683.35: 6.626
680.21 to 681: 6.757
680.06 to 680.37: 6.655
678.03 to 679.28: 6.709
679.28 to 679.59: 6.768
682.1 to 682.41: 6.727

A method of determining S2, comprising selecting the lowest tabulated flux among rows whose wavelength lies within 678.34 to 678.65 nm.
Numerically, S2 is 6.791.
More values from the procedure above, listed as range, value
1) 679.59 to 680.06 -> 6.642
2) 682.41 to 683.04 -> 6.69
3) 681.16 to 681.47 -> 6.729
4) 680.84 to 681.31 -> 6.781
